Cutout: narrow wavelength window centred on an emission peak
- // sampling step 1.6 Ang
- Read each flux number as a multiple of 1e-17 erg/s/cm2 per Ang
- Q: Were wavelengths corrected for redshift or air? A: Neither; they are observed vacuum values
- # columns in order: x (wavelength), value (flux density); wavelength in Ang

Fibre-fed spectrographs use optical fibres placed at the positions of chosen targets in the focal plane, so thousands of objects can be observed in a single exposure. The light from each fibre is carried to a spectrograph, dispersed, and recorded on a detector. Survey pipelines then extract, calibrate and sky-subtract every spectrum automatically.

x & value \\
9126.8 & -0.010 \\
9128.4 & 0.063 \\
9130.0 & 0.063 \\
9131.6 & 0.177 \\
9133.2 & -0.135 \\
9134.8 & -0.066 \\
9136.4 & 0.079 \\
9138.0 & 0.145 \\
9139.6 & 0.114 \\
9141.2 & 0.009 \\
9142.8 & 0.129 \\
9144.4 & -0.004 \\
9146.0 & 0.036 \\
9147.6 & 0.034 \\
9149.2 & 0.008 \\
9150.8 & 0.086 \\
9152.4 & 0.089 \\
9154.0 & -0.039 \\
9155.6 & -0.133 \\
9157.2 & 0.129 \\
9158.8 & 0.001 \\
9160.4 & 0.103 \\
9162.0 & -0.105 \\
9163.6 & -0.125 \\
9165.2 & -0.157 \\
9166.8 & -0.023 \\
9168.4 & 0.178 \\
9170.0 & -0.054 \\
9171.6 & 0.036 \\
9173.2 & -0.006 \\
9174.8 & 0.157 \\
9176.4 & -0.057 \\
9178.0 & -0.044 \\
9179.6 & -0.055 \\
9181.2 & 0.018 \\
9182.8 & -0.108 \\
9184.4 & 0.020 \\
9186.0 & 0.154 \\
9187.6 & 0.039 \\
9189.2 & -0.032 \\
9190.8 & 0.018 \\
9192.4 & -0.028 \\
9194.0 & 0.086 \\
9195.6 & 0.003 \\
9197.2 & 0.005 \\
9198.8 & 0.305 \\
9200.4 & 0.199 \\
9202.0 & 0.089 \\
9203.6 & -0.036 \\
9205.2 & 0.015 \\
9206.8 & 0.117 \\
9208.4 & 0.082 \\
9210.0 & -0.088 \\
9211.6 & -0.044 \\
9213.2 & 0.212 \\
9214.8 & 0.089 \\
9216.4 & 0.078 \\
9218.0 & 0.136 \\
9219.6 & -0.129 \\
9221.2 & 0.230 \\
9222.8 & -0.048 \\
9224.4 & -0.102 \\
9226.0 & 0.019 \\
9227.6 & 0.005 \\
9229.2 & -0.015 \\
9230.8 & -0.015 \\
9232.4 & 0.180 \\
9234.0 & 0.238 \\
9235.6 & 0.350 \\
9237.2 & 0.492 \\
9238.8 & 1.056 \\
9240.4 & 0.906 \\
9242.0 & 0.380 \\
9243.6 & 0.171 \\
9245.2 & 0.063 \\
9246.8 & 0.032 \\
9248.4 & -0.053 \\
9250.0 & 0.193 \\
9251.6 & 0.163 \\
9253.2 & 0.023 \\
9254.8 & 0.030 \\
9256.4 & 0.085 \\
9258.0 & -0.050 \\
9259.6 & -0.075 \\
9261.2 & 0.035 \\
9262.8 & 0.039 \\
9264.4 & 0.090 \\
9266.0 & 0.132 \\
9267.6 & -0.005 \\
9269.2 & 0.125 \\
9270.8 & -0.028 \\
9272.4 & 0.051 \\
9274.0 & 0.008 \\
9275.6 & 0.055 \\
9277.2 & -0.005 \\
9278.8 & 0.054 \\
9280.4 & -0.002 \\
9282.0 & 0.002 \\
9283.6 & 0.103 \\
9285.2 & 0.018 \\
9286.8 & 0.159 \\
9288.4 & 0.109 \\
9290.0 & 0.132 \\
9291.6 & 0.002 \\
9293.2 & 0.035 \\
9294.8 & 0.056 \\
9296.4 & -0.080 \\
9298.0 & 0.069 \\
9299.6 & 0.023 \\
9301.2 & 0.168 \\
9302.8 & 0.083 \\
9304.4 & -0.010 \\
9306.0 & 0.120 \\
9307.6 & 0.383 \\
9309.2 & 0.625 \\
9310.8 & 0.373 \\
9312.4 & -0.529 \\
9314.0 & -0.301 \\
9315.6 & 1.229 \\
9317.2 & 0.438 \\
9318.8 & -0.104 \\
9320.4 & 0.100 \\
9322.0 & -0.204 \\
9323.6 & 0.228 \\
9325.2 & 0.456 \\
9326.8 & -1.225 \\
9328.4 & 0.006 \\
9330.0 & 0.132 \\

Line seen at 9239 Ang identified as H-gamma 4340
